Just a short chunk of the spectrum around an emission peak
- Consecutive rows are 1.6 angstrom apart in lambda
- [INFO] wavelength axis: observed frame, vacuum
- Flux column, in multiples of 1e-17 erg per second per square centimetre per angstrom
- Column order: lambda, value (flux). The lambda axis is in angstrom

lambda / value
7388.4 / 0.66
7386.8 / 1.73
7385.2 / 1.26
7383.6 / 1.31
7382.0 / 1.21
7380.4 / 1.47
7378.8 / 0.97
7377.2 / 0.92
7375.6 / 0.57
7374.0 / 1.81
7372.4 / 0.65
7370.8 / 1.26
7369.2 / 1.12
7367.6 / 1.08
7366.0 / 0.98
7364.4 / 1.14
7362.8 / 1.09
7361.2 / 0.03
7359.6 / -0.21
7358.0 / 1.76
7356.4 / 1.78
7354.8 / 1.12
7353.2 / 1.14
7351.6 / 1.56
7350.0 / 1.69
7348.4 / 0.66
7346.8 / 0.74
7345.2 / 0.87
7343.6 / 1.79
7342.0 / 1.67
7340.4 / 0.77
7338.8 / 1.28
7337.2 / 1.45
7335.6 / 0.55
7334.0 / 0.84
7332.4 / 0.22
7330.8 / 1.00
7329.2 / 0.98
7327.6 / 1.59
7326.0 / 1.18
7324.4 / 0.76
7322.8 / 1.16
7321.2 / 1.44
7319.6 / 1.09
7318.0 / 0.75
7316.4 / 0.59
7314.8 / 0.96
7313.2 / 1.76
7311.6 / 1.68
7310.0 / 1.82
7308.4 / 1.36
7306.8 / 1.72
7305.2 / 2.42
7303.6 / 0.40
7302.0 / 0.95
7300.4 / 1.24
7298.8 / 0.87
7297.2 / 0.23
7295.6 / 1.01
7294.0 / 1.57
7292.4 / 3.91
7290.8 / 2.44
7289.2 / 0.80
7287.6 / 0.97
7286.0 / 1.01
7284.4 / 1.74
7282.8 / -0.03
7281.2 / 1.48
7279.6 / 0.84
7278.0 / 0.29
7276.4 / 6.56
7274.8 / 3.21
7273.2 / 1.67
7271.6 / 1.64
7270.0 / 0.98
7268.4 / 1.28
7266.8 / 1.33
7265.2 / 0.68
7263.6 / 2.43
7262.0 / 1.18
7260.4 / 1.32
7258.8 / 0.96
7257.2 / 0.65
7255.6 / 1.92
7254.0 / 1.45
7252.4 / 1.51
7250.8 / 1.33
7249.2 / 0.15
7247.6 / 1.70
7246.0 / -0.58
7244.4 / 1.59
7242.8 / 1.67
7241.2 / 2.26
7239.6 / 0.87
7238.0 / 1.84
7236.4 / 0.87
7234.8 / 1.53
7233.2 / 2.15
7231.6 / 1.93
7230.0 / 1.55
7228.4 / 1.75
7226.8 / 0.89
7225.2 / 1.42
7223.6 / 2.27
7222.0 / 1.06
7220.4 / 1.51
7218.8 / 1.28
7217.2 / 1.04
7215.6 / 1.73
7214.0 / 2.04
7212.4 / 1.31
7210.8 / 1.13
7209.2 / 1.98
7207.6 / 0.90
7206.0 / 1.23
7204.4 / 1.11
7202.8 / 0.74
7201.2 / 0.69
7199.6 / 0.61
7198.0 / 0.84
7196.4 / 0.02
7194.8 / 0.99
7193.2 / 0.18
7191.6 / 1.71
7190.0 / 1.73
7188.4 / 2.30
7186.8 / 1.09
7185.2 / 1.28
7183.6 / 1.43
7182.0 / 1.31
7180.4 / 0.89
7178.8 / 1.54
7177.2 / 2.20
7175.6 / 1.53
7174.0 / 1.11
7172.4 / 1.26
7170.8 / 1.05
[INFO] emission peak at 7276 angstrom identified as [S II] 6716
